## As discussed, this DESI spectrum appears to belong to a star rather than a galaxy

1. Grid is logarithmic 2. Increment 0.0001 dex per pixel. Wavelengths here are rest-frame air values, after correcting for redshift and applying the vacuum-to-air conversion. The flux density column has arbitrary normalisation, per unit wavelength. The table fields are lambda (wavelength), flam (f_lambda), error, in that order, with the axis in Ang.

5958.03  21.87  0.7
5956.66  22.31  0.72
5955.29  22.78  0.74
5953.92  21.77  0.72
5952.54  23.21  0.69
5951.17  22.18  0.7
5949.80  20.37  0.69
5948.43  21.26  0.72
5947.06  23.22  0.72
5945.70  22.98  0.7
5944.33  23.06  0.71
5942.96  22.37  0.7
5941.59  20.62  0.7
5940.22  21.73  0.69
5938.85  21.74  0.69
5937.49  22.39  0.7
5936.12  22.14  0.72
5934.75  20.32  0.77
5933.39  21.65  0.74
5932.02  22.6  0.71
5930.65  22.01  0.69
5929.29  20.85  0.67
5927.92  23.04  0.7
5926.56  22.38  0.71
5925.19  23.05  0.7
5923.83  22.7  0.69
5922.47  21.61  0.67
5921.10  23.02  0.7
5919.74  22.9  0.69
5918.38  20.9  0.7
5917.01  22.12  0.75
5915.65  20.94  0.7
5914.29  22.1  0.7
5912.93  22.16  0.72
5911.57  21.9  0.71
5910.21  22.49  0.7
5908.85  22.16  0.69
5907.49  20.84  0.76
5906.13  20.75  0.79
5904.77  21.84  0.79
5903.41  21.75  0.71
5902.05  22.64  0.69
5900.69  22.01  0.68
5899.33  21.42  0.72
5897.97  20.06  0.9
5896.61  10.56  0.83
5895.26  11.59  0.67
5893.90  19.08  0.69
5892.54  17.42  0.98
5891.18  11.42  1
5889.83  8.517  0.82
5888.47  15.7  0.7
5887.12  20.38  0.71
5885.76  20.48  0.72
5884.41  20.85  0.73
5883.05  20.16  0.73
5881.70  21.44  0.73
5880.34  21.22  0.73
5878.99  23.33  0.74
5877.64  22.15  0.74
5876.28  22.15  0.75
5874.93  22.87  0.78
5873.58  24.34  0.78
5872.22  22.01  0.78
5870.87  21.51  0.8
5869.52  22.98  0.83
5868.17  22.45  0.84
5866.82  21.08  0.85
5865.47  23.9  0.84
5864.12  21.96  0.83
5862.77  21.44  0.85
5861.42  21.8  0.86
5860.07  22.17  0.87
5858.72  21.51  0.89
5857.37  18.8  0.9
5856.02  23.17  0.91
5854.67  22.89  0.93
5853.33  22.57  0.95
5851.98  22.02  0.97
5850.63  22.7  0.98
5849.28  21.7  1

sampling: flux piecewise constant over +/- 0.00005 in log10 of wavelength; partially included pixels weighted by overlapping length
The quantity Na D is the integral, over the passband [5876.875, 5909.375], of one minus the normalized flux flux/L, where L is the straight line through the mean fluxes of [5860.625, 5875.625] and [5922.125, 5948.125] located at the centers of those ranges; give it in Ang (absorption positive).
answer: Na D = 4.7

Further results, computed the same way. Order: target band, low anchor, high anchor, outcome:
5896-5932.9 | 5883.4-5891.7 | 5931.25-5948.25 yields -4.2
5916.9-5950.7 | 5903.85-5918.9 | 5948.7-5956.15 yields -0.3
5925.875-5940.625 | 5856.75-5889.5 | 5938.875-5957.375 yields 0.1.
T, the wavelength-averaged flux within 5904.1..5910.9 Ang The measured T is 21.6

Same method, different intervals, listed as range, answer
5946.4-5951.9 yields 21.8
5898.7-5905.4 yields 21.9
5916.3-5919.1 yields 21.5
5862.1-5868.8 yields 22.2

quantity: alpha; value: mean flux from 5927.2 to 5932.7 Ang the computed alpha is 22.1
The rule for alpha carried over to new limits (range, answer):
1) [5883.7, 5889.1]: 19.4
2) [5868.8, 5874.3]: 22.7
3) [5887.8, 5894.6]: 14.4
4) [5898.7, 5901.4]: 21.7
